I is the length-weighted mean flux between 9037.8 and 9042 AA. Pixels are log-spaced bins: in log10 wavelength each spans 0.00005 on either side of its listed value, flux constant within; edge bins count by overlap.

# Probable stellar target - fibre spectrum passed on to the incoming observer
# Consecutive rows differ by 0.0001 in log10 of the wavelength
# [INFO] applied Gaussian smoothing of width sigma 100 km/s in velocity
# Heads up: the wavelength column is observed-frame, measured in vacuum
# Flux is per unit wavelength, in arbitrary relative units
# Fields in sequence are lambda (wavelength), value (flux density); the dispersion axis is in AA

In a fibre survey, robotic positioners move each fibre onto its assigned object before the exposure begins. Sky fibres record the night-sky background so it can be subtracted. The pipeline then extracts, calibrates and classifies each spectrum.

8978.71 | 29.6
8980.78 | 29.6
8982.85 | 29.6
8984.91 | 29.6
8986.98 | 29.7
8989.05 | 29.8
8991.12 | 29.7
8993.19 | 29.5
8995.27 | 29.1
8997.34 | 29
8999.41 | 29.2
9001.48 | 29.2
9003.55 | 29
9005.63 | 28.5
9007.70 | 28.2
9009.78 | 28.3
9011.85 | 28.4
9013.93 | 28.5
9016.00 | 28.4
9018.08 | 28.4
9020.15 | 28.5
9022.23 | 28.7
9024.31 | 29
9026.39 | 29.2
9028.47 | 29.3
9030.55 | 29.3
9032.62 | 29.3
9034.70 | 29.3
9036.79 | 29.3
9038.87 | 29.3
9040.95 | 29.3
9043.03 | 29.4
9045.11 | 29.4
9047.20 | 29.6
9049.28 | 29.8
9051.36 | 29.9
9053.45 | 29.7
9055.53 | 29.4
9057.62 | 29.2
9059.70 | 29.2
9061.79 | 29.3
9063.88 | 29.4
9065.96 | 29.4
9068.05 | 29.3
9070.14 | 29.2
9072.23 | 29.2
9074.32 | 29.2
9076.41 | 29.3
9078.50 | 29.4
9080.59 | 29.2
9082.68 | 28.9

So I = 29.3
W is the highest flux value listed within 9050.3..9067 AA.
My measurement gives 29.9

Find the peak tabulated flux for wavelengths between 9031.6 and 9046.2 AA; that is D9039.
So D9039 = 29.4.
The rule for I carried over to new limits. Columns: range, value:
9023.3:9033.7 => 29.2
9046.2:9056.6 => 29.7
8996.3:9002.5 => 29.2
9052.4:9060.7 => 29.4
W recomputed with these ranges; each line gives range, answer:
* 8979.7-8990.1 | 29.8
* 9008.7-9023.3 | 28.7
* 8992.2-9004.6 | 29.5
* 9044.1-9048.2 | 29.6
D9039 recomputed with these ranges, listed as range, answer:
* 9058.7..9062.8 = 29.3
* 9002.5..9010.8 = 29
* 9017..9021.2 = 28.5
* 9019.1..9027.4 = 29.2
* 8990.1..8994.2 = 29.7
